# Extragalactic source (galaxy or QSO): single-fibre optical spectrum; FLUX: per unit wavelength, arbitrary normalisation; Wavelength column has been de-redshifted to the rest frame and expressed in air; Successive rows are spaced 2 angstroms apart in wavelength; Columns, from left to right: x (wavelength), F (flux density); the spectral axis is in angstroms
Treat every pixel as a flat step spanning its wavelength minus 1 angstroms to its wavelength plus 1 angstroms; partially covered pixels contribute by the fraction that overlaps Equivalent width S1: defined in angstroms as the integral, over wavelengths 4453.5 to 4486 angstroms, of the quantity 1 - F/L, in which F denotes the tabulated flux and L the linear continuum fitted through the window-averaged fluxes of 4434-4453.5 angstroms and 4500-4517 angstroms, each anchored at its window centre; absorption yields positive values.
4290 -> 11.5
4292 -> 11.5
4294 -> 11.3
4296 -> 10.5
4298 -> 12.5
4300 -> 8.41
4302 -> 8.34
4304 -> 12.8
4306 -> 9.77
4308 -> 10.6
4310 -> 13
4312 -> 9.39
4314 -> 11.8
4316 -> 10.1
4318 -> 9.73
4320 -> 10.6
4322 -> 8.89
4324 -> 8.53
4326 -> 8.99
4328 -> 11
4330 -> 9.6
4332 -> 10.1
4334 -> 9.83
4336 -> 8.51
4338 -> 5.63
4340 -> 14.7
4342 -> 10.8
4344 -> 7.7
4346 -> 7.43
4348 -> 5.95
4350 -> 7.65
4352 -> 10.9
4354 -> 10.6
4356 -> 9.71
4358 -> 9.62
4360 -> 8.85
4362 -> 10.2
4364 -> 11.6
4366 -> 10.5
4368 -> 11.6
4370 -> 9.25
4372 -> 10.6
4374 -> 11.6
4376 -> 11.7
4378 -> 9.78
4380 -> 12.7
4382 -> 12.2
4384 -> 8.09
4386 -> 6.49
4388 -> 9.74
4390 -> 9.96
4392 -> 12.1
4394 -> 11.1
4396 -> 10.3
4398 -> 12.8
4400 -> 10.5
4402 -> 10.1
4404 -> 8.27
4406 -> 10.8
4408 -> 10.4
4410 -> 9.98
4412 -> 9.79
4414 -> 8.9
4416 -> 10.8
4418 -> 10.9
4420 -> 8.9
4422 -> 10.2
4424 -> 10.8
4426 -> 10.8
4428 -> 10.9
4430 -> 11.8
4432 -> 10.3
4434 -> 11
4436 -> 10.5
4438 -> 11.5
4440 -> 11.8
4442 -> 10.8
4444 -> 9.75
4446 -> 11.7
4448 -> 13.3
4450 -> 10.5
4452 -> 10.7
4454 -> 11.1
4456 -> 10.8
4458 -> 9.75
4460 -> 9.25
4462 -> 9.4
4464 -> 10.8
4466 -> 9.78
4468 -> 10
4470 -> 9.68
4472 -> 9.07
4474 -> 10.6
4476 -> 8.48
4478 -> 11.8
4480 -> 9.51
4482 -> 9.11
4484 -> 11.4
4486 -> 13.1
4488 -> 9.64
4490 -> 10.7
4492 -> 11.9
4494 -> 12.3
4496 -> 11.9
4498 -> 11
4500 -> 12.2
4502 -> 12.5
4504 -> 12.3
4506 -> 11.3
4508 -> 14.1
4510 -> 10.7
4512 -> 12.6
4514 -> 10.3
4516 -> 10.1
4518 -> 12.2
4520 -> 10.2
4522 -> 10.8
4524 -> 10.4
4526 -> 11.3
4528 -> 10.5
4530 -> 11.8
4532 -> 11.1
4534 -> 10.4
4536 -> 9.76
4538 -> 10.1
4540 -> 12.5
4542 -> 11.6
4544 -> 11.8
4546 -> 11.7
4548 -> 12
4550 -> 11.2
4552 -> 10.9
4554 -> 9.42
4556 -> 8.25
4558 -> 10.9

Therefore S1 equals 3.7 angstroms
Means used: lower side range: 11.2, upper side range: 11.8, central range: 10.1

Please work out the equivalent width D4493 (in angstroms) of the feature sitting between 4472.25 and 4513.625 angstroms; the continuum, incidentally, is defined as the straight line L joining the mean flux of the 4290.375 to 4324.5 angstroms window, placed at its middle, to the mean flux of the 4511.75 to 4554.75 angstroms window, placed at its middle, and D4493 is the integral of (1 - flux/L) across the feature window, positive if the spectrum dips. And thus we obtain -1.4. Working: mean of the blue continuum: 10.5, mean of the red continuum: 11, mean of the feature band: 11.3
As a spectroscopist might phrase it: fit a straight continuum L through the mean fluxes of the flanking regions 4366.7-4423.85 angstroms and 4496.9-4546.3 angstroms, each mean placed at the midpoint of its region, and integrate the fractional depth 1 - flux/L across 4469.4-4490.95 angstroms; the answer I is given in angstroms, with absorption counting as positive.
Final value 1.40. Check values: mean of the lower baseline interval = 10.3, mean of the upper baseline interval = 11.3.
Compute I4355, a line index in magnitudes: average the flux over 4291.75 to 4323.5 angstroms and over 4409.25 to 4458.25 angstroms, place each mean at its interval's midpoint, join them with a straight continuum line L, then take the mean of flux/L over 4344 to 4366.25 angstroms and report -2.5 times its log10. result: 0.15 mag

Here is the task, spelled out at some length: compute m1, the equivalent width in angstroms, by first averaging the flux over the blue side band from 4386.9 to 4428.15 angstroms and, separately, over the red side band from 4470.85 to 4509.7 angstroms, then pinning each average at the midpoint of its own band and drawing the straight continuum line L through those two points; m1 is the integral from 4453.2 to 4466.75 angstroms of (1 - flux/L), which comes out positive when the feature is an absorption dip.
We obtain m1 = 0.96 angstroms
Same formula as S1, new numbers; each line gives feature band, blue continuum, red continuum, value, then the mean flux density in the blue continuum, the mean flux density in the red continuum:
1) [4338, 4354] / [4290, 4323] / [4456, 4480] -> 2.0 angstroms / 10.6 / 9.9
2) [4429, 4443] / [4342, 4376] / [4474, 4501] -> -0.8 angstroms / 9.71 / 11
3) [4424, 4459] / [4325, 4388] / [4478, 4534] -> -1.1 angstroms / 9.8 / 11.3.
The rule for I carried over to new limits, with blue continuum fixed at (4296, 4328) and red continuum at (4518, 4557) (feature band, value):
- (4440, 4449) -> -0.7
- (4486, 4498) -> -0.8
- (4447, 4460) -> -0.3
